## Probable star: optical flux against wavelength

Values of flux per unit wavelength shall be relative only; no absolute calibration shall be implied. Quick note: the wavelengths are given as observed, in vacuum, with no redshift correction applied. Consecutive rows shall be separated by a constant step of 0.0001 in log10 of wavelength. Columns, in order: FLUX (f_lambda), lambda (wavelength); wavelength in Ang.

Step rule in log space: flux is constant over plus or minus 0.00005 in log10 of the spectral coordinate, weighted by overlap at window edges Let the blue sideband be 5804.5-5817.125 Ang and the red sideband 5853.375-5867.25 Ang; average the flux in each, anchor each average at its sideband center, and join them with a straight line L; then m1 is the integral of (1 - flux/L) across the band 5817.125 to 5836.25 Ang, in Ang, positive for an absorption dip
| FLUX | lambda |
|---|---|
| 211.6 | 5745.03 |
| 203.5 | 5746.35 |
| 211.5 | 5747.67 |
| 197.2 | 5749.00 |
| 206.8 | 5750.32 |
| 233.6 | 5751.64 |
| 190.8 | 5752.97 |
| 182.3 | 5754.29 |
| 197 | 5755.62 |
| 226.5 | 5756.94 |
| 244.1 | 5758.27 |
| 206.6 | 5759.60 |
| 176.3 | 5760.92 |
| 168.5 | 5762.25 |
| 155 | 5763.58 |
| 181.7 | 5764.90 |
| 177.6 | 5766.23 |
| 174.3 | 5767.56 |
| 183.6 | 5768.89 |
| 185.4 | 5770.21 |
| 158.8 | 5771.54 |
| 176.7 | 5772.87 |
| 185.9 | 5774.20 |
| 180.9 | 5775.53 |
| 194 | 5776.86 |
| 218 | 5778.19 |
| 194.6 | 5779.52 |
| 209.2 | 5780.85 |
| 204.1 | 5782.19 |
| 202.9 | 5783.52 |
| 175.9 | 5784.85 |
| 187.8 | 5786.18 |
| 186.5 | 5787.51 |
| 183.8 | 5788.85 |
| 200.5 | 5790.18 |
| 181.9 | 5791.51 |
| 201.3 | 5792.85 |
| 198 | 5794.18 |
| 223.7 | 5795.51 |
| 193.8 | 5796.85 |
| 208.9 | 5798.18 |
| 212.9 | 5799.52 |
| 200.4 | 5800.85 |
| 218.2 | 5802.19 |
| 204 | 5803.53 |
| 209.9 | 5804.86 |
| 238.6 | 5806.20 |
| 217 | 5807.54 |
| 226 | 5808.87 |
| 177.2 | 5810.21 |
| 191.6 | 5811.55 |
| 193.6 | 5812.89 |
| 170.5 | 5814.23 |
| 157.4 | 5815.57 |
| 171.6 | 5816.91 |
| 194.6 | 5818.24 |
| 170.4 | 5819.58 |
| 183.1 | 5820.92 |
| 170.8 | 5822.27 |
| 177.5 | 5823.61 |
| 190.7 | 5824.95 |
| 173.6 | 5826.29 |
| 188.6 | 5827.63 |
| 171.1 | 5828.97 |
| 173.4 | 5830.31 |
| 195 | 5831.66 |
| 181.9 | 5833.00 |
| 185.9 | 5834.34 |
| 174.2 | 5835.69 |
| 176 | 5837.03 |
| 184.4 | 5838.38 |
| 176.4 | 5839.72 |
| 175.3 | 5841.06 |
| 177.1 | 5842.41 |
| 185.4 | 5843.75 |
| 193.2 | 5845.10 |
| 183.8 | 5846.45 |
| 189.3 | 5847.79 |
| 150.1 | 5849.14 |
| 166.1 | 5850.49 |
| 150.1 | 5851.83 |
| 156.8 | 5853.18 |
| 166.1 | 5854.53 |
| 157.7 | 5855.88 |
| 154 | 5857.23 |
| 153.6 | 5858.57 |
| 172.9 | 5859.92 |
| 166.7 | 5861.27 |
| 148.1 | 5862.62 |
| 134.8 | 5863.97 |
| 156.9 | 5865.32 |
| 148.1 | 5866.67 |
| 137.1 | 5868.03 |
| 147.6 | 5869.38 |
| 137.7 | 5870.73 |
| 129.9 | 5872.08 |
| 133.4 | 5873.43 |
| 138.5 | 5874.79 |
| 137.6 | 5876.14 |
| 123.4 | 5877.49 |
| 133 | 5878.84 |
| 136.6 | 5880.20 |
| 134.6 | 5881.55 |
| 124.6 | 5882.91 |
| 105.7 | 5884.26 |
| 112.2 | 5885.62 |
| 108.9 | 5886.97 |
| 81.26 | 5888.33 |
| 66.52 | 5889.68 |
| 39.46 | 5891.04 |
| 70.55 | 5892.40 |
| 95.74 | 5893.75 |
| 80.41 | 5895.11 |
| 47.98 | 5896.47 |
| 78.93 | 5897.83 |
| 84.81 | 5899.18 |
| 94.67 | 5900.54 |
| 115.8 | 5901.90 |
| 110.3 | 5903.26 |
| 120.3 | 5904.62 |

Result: 0.2 Ang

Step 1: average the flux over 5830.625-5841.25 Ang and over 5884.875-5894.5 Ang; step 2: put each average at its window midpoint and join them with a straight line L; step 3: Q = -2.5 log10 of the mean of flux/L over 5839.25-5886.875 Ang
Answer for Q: -0.16 mag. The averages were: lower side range 181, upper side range 82.2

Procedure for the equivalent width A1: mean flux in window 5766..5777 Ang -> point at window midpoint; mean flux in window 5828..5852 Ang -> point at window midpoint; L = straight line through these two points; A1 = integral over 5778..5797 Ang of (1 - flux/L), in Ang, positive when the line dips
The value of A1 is -1.94 Ang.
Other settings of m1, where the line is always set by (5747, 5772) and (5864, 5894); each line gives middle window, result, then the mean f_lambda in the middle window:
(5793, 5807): -3.6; 211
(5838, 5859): -4.9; 170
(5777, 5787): -1.1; 198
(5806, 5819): -2.6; 192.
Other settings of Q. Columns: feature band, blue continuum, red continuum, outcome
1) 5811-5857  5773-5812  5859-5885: -0.05 mag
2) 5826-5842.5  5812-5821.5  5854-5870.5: -0.07 mag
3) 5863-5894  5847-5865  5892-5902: -0.01 mag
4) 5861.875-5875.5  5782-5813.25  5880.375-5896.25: -0.21 mag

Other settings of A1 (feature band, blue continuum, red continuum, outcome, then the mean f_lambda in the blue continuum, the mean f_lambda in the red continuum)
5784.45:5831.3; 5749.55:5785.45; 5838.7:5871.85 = -3.7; 192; 162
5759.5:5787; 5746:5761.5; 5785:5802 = 2.3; 207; 198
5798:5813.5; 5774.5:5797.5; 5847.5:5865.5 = -1.9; 196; 158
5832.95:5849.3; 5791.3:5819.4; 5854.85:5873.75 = -1.1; 199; 149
